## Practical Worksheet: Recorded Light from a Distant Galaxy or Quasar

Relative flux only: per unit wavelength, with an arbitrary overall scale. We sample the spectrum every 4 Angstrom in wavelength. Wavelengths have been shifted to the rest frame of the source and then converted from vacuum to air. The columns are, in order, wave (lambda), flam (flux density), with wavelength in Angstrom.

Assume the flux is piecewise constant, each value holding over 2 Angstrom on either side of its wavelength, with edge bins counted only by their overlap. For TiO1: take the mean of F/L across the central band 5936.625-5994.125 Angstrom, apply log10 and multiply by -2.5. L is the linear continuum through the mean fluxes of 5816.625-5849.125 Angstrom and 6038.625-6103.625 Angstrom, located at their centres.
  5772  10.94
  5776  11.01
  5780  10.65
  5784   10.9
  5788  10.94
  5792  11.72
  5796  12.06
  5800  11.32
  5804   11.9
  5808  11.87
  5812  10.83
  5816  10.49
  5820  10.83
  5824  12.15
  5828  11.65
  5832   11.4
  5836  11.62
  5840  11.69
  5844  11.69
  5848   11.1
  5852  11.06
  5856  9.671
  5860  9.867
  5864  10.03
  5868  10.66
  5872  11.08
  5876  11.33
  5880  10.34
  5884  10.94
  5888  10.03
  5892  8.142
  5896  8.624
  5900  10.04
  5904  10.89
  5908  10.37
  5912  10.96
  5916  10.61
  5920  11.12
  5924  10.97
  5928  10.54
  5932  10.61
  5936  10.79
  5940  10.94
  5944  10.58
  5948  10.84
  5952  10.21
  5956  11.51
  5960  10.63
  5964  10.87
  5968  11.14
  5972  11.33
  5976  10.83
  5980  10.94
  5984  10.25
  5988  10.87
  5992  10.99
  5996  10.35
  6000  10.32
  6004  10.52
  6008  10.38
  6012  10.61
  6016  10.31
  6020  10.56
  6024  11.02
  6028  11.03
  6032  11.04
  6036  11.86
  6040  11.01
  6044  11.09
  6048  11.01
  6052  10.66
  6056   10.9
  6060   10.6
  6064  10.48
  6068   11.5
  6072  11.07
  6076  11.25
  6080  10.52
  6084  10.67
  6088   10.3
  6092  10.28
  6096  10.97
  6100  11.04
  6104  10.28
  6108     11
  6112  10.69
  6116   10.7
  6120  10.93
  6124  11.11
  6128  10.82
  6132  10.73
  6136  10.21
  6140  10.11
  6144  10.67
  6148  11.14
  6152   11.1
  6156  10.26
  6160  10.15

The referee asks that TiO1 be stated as 0.03 mag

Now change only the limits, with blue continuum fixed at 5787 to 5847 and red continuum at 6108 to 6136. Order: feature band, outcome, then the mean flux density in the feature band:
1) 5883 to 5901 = 0.195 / 9.45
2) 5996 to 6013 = 0.063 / 10.4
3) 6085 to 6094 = 0.055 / 10.3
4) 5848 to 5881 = 0.082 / 10.5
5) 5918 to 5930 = 0.036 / 10.9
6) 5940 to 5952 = 0.052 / 10.7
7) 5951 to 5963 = 0.032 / 10.8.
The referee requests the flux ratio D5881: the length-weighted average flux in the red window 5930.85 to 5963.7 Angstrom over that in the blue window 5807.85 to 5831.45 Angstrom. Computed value 0.96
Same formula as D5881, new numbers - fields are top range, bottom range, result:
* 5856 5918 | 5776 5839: 0.90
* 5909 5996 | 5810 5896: 1.01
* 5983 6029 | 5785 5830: 0.93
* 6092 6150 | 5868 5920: 1.04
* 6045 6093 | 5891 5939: 1.04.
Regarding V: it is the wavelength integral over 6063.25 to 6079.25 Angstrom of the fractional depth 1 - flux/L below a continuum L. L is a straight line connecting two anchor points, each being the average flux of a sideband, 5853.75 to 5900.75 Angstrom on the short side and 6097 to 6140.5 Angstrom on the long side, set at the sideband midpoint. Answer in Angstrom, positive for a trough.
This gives -0.7 Angstrom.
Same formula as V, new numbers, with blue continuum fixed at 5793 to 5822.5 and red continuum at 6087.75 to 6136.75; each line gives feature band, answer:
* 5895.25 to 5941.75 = 2.2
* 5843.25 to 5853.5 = 0.0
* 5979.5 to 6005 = 0.9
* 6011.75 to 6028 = 0.4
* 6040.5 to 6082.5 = -0.3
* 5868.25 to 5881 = 0.3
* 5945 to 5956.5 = 0.3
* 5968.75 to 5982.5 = 0.0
